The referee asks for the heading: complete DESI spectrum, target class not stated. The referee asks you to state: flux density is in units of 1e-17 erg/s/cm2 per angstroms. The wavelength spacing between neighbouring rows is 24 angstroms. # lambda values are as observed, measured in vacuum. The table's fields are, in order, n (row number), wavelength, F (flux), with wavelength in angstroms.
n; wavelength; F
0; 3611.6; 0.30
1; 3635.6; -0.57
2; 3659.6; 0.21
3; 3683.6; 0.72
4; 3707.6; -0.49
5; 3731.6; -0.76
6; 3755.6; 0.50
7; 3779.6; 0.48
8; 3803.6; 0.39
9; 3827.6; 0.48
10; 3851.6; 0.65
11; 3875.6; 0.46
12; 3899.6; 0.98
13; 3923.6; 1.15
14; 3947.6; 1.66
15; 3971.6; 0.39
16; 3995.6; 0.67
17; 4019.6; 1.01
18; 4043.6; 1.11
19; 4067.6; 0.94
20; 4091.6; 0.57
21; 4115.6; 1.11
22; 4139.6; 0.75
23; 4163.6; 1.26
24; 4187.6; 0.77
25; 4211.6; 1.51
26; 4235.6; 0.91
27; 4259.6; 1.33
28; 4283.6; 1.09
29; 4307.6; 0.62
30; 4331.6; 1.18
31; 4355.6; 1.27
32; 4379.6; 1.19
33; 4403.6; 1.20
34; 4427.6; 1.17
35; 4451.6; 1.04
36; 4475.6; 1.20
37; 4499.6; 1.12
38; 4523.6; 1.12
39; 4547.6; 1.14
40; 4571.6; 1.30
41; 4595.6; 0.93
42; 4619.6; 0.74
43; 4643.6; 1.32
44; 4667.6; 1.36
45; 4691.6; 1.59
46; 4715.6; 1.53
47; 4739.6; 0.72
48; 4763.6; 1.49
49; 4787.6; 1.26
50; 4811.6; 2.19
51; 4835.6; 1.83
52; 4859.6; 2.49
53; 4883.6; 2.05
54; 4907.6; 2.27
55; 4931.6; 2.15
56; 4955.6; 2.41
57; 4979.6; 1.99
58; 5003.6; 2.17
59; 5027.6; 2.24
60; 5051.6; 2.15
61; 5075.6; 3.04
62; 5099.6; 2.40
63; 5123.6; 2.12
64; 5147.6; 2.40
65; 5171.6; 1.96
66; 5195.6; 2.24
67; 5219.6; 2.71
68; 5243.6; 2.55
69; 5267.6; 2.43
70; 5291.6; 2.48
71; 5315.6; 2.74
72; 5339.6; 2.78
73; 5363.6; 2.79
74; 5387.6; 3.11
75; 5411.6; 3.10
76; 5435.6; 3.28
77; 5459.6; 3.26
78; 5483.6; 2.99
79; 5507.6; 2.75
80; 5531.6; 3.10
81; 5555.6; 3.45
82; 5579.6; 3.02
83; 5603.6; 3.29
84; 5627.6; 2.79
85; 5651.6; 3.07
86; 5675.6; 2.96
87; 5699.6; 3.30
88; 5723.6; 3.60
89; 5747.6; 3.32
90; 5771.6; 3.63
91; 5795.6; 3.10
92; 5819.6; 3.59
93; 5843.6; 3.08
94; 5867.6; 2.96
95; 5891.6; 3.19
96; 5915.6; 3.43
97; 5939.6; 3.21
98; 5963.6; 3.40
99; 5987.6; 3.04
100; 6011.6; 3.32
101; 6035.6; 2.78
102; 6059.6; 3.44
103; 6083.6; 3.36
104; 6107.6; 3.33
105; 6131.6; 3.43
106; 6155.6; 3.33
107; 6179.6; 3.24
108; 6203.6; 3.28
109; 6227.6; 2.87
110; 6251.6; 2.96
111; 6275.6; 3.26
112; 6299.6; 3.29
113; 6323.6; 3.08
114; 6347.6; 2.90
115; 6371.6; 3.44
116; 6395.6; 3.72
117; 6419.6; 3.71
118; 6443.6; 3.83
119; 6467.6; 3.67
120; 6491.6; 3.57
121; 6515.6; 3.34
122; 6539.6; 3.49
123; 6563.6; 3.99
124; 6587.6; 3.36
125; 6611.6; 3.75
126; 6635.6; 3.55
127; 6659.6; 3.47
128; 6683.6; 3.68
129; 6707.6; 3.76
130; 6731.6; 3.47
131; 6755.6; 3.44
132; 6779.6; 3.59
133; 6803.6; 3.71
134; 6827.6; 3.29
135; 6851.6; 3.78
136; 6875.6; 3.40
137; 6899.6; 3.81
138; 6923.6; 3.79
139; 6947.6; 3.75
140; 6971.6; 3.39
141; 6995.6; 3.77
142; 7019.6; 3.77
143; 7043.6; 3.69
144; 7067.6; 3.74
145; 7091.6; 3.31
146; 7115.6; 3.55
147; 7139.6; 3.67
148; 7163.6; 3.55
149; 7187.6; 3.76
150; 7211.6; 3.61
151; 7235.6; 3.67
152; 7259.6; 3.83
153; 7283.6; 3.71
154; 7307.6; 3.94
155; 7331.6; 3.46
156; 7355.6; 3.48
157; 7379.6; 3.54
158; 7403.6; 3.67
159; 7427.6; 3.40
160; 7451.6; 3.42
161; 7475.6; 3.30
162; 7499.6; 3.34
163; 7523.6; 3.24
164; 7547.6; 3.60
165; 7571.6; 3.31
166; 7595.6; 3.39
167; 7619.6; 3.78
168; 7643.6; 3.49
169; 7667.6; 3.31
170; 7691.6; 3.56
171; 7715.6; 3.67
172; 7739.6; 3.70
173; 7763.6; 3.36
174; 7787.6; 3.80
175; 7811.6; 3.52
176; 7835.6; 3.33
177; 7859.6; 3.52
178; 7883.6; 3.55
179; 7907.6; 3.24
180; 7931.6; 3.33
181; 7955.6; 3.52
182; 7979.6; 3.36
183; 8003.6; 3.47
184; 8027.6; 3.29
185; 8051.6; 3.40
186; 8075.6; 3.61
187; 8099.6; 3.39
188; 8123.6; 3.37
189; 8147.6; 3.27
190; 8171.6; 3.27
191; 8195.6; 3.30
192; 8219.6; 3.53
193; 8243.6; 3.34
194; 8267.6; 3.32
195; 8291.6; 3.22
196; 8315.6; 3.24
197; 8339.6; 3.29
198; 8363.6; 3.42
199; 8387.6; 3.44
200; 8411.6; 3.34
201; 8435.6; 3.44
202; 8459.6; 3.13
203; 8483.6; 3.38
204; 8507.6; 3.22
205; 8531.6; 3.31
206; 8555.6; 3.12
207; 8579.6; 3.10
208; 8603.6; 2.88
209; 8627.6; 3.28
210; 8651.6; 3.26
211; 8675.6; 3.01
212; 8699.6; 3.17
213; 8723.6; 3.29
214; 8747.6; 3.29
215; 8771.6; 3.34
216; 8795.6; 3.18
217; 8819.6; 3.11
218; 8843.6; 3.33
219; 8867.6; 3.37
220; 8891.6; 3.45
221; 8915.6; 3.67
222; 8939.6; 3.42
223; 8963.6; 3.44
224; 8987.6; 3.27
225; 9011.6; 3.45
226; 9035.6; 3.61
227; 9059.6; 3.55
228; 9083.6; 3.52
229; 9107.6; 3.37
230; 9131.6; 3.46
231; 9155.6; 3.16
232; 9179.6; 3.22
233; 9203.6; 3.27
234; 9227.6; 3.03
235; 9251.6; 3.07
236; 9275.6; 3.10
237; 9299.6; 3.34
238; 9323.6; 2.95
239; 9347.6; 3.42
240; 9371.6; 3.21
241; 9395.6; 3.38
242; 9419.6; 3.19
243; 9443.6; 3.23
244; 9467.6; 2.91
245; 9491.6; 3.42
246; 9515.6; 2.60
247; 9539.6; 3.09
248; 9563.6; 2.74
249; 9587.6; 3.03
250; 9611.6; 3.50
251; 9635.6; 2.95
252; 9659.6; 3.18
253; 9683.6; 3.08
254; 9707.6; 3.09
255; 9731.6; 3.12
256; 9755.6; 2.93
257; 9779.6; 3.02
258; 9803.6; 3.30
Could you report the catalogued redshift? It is 0.20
